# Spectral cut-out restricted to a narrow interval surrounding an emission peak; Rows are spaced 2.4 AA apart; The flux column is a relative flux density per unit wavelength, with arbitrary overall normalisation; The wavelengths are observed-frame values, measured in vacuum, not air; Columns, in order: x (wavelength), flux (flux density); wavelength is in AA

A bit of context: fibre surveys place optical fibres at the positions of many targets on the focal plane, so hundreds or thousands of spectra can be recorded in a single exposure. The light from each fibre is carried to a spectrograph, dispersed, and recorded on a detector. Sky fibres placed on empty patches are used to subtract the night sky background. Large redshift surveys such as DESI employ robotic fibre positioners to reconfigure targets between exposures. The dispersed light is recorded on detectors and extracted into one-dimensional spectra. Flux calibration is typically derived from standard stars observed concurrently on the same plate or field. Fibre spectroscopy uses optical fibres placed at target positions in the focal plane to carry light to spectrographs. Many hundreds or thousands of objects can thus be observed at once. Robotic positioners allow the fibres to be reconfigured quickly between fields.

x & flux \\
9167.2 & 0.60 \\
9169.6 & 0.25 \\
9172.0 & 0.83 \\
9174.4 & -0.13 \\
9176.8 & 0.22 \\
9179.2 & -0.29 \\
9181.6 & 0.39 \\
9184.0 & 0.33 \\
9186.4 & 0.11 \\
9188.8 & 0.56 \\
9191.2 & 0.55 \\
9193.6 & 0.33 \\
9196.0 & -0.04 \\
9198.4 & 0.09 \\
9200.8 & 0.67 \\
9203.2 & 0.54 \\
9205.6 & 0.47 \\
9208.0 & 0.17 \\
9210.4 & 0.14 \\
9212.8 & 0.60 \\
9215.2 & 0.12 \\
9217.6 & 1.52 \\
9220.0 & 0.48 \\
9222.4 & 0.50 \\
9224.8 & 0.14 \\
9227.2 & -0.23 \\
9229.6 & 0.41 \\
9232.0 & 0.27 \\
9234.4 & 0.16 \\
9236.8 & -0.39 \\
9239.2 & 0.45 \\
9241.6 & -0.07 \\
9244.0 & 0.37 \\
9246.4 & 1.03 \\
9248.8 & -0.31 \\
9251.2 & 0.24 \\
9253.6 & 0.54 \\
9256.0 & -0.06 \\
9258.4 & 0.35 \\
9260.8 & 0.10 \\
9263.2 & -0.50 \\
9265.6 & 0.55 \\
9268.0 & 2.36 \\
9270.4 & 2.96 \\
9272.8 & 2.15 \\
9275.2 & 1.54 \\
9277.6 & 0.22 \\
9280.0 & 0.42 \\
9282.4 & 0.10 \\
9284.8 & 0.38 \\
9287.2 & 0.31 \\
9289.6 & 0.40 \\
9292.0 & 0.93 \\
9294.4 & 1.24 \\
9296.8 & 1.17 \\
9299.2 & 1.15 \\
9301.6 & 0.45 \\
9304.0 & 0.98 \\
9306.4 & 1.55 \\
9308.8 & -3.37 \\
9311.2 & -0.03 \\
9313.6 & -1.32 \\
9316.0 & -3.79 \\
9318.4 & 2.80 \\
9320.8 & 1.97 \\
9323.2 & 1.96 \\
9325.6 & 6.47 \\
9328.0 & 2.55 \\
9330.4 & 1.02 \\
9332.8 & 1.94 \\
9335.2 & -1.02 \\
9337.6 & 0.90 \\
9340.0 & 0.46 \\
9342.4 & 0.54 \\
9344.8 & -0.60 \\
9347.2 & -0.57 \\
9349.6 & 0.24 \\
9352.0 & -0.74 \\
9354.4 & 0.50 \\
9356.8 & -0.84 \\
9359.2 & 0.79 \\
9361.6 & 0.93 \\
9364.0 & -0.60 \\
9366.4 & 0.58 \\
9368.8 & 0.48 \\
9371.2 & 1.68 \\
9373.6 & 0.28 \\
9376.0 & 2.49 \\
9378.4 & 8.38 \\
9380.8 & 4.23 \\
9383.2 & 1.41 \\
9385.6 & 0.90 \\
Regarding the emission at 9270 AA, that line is H-beta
